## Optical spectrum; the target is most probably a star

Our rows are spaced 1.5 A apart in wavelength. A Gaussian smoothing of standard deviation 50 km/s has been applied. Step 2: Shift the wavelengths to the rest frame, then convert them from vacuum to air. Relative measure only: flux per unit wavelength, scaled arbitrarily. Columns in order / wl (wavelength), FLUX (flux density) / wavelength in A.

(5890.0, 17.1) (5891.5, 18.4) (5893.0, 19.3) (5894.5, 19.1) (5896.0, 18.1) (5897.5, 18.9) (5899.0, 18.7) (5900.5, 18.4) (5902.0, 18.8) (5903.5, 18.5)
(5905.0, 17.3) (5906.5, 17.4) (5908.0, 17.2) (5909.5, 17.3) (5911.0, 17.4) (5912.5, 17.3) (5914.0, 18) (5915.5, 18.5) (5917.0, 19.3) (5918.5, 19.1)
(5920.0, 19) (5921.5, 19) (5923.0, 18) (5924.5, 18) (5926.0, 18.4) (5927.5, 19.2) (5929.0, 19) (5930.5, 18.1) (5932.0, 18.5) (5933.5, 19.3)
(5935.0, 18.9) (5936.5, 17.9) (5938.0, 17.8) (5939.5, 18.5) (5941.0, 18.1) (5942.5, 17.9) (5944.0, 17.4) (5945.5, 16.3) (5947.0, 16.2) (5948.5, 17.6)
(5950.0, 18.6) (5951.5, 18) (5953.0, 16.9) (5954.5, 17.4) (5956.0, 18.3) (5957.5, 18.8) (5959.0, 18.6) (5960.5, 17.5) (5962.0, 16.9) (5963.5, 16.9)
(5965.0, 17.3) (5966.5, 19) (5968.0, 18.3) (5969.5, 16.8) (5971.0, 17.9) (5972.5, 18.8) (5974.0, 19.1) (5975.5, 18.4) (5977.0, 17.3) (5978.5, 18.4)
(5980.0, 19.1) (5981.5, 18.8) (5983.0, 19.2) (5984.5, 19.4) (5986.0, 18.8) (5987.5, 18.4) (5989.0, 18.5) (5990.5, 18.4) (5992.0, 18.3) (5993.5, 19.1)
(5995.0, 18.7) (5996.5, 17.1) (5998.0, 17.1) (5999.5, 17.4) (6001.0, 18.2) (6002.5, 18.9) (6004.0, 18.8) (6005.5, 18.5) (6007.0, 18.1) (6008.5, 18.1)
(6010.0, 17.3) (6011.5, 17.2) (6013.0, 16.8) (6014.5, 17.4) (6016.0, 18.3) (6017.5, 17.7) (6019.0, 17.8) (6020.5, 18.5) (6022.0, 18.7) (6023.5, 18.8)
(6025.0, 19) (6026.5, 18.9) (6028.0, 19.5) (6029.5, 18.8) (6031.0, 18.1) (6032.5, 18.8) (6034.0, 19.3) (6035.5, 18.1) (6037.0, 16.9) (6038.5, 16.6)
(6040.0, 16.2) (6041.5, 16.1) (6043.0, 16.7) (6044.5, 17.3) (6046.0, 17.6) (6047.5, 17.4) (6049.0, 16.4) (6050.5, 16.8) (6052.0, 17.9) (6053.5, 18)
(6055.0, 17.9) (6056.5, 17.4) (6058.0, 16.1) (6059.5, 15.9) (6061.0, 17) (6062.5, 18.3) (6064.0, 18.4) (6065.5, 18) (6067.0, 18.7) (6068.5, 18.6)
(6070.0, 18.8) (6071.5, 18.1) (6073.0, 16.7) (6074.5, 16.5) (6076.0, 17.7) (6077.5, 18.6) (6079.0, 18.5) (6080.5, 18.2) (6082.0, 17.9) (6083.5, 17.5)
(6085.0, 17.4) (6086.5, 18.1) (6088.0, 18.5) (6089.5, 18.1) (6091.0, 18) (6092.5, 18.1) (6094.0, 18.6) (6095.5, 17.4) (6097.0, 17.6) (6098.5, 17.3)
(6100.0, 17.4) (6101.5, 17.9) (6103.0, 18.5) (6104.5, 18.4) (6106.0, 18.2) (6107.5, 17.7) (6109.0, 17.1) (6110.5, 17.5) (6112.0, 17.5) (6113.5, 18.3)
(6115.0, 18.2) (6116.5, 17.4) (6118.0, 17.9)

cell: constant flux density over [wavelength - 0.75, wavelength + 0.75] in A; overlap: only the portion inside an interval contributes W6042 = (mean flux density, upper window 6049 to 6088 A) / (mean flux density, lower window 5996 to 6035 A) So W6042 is 0.97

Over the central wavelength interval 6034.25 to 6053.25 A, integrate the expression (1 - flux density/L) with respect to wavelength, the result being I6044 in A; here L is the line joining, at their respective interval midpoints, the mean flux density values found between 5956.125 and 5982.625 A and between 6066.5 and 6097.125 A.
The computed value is 1.0 A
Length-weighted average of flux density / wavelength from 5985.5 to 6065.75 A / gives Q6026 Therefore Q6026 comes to 17.9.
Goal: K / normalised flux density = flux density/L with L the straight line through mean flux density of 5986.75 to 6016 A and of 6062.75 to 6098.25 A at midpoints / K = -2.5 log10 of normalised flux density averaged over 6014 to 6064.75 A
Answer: 0.02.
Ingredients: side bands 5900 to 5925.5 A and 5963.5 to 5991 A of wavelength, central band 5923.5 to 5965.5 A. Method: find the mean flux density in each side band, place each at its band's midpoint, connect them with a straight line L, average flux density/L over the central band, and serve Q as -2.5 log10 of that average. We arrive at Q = 0.02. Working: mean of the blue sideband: 18.1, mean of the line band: 17.9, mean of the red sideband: 18.4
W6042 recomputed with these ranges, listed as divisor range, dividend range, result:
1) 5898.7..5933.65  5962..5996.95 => 1.00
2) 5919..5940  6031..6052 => 0.93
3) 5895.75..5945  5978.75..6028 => 1.00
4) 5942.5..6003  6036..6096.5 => 0.97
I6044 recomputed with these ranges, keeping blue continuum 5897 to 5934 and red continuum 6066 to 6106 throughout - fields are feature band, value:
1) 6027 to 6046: 0.4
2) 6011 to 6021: 0.3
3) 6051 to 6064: 0.5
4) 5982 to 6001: -0.2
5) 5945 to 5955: 0.5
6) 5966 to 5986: -0.3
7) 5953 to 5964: 0.3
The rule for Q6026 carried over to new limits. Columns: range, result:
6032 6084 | 17.6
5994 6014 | 17.9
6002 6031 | 18.3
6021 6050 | 17.8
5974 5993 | 18.6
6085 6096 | 18.1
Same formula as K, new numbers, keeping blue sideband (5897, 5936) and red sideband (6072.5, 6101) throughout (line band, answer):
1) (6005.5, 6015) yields 0.03 mag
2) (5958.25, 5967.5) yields 0.03 mag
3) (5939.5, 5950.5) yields 0.05 mag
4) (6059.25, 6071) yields -0.01 mag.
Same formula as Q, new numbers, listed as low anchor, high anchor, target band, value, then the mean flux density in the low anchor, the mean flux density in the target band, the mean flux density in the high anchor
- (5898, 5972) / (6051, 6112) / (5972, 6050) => -0.01 mag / 18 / 18.1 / 17.8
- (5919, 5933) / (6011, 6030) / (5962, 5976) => 0.03 mag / 18.6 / 18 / 18.3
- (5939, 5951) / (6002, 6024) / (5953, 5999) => -0.02 mag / 17.6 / 18.2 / 18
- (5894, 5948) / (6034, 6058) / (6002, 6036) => -0.06 mag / 18.2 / 18.3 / 17.2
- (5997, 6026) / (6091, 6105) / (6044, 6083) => 0.02 mag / 18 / 17.6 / 17.9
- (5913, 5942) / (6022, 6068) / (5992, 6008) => -0.01 mag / 18.5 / 18.2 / 17.7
